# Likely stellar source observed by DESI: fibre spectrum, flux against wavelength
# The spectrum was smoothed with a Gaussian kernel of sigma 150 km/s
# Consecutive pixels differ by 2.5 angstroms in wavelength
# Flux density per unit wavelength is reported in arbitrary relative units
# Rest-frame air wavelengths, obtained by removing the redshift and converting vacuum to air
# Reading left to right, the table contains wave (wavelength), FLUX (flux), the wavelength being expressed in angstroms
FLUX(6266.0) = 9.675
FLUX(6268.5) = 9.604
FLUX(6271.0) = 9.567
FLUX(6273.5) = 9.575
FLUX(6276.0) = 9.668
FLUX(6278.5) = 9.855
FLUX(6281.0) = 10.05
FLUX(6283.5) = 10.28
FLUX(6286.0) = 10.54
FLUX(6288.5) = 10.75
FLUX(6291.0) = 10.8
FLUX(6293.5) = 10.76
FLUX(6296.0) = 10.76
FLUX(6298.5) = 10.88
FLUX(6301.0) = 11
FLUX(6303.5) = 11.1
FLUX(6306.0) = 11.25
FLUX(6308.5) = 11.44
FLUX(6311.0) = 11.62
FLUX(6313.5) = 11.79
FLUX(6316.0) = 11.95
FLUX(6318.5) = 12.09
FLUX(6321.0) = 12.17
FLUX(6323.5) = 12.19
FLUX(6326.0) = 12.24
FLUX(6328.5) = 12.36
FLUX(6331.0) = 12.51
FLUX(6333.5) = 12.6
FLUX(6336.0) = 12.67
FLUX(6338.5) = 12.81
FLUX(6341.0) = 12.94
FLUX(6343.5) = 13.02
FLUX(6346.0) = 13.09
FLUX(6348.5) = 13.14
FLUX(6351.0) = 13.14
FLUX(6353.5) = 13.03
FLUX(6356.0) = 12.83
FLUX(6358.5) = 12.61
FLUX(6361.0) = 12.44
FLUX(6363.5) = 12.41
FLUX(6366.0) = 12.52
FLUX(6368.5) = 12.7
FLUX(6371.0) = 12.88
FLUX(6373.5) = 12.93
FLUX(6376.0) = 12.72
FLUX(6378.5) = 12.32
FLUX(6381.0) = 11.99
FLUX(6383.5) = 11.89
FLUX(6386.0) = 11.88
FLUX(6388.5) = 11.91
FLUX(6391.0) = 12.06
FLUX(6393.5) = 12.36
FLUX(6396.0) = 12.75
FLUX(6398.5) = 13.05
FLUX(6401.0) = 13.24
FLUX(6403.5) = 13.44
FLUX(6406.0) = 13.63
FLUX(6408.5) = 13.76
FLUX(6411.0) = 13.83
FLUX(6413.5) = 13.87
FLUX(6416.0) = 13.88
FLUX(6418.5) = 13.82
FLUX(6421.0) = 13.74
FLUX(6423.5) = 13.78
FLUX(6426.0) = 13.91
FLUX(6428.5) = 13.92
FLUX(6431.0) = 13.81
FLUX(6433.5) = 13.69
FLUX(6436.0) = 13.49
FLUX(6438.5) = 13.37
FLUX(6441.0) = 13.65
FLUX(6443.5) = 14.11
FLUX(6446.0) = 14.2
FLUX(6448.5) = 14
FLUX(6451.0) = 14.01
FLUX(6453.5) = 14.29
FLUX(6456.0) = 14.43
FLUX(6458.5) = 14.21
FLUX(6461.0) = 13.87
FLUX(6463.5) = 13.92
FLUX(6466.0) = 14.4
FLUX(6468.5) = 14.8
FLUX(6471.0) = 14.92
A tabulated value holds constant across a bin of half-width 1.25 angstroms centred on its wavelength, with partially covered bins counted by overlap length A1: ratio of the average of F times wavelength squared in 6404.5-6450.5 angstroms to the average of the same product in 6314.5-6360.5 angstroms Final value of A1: 1.1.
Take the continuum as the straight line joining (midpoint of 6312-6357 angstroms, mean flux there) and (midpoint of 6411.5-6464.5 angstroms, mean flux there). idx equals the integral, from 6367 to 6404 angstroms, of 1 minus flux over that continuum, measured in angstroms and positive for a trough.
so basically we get 2.0 angstroms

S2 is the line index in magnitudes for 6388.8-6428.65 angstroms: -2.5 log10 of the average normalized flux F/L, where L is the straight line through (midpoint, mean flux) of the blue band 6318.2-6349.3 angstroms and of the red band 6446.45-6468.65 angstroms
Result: 0.01 mag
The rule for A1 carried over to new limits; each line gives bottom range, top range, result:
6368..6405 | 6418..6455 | 1.12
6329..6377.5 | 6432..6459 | 1.12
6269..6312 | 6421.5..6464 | 1.38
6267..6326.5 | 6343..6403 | 1.19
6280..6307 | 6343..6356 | 1.24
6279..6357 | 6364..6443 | 1.14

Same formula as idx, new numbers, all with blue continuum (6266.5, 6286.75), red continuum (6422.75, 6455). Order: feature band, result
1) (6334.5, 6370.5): -3.3 angstroms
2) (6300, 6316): -1.2 angstroms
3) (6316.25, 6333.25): -1.9 angstroms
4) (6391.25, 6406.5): -0.1 angstroms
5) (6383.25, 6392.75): 0.5 angstroms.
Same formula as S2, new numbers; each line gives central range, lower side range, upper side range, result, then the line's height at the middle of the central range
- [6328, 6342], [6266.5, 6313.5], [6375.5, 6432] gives -0.098 mag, 11.6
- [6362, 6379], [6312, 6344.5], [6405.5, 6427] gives 0.036 mag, 13.1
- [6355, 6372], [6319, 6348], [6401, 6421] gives 0.035 mag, 13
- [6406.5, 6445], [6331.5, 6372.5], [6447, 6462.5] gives -0.002 mag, 13.8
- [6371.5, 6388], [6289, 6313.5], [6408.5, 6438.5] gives 0.044 mag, 12.8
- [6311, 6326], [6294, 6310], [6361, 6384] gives -0.057 mag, 11.4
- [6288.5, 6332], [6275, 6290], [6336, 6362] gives -0.021 mag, 11.3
